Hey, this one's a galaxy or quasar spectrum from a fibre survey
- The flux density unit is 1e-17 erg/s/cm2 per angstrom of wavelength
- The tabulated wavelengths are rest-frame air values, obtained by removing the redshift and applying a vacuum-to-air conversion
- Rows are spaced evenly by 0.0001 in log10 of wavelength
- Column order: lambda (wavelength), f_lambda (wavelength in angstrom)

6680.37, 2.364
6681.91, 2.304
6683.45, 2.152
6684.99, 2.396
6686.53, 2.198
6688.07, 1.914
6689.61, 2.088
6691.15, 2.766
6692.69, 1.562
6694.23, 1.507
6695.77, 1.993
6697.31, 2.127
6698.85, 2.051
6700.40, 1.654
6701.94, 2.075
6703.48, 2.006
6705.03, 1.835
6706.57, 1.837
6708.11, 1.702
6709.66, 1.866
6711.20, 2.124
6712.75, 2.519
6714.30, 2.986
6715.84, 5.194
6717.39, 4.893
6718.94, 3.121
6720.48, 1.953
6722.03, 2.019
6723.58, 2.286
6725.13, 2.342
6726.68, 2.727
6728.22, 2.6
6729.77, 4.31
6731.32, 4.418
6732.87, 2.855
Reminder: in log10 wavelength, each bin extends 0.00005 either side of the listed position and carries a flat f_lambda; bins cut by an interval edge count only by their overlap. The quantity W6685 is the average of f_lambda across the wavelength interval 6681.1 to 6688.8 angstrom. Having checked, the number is 2.19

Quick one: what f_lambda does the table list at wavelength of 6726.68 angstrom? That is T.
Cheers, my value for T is 2.727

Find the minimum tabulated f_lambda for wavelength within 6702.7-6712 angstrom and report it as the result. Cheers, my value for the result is 1.702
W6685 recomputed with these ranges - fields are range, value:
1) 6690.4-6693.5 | 2.15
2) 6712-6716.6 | 3.57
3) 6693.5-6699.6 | 1.92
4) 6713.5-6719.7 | 4.04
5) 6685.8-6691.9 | 2.24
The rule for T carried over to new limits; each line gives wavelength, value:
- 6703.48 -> 2.006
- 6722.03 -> 2.019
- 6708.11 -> 1.702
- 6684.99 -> 2.396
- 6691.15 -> 2.766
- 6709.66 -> 1.866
